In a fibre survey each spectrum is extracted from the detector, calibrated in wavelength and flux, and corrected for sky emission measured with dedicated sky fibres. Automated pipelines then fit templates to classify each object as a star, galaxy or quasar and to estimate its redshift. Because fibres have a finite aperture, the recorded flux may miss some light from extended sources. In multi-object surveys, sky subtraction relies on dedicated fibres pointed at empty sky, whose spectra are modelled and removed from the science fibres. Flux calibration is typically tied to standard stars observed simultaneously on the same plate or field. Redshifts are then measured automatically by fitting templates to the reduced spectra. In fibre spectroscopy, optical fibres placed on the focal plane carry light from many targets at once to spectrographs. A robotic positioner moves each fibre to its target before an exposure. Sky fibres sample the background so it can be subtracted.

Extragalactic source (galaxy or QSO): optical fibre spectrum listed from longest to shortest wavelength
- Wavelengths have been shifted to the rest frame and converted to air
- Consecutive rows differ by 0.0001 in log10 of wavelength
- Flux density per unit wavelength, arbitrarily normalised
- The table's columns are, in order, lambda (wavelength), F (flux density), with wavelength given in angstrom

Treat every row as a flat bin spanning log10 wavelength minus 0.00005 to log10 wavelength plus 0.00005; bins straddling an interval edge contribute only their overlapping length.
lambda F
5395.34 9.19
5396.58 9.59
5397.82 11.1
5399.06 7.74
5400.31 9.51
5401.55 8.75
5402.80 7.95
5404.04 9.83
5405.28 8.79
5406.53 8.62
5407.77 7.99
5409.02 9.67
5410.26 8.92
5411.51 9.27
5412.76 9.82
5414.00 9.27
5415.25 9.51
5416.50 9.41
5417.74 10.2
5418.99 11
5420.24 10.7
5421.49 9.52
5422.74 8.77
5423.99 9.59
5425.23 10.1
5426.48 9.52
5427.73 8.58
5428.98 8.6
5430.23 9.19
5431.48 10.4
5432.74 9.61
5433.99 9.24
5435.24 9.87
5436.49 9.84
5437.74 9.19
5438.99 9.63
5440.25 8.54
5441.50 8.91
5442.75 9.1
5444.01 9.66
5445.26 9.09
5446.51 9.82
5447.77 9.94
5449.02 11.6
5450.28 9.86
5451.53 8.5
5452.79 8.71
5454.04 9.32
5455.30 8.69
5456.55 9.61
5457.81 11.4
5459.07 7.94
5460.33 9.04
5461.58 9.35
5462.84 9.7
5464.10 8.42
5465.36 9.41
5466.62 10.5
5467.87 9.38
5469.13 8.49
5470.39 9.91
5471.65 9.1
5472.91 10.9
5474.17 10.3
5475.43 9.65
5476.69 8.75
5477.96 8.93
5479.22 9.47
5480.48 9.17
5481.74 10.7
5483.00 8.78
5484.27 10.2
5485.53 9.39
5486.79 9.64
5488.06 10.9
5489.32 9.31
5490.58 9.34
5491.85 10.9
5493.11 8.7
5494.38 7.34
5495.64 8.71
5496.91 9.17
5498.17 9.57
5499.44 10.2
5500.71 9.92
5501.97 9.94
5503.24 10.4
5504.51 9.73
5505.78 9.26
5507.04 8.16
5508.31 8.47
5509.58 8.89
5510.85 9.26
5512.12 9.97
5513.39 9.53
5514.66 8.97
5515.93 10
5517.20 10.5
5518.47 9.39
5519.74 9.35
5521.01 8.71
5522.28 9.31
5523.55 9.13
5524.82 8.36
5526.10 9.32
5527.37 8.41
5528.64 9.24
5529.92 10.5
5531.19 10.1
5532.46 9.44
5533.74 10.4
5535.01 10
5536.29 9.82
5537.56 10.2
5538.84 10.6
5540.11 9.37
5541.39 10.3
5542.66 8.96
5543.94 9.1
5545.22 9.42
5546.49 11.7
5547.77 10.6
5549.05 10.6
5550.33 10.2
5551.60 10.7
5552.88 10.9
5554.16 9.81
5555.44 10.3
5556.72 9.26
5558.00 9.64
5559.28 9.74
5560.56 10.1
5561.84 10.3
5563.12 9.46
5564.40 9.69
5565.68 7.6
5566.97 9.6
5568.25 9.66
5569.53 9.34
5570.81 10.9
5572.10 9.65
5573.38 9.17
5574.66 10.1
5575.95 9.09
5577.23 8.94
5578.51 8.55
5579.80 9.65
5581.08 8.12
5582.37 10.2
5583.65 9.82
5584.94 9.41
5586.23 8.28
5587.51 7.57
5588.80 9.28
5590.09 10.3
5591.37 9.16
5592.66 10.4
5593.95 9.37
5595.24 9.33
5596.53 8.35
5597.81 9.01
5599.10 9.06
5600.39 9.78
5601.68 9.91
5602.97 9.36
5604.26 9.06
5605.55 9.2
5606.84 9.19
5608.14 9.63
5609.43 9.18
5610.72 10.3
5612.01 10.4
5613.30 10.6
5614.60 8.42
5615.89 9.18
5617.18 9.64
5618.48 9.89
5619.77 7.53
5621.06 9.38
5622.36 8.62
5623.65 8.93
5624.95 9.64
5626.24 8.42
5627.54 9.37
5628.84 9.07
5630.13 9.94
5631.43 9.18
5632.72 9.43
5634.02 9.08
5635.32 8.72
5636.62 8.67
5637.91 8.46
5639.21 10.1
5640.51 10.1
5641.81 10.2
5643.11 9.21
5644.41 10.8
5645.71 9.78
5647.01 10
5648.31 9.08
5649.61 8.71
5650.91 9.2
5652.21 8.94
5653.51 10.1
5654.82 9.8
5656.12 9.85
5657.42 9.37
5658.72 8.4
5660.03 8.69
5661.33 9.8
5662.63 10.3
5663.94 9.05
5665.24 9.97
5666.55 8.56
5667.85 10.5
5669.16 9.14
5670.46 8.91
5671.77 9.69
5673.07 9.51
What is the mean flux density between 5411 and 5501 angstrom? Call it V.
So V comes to 9.51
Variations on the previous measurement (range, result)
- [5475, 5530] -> 9.39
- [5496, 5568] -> 9.67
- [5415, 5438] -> 9.63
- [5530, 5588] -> 9.71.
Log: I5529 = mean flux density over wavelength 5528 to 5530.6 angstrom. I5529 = 9.87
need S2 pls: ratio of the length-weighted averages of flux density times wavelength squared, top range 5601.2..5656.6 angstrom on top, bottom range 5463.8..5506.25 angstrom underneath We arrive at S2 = 1.04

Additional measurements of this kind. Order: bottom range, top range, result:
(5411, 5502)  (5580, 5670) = 1.05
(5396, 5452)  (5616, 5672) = 1.07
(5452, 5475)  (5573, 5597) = 1.02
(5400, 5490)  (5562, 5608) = 1.04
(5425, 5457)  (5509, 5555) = 1.07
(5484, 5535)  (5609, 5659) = 1.04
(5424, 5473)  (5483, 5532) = 1.02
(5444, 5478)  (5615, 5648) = 1.04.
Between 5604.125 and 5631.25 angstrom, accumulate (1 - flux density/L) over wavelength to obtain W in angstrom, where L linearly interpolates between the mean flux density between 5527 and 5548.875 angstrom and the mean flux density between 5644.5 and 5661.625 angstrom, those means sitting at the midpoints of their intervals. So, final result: 0.7 angstrom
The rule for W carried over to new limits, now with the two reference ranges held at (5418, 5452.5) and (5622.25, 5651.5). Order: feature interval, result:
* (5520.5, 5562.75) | -1.7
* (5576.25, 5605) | 0.5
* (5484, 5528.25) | 0.5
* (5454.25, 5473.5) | 0.2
